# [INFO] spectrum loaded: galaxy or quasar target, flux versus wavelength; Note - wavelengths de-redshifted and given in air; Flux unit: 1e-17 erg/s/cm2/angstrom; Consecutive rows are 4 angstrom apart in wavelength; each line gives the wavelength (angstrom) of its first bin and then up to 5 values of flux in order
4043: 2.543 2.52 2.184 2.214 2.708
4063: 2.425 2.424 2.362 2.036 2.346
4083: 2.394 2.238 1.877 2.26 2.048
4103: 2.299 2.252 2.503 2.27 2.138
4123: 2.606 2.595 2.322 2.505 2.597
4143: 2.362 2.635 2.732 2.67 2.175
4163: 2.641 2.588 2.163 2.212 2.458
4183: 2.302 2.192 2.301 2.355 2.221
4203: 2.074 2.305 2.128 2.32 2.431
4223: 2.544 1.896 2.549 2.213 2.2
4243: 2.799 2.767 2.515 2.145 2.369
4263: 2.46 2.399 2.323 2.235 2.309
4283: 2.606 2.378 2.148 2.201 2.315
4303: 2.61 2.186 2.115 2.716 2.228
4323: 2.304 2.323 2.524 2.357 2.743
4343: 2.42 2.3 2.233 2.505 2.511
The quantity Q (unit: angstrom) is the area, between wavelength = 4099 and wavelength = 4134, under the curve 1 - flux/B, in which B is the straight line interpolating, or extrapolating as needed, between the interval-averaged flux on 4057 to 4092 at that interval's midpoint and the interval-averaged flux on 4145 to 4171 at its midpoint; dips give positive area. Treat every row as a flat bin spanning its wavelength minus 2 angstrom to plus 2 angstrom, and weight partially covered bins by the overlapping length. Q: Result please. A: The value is 1.10 angstrom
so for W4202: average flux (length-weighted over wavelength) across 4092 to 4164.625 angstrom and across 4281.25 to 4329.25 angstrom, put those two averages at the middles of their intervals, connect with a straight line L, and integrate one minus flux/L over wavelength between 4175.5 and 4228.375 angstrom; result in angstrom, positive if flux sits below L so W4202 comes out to 2.46 angstrom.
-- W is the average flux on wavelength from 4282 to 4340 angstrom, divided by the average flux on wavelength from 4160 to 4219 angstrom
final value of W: 1.0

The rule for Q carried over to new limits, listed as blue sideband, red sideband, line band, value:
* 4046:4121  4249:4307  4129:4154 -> -2.4 angstrom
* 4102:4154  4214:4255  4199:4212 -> 1.3 angstrom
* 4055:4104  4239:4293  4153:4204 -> 0.2 angstrom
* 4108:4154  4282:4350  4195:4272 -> 2.2 angstrom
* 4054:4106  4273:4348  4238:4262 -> -1.3 angstrom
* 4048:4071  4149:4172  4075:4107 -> 3.0 angstrom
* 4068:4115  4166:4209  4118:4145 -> -2.4 angstrom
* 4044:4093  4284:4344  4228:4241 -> 0.4 angstrom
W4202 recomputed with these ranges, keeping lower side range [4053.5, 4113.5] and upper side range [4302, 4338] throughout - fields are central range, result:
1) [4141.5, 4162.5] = -1.9 angstrom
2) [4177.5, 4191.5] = 0.1 angstrom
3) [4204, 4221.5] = 0.4 angstrom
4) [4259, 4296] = 0.3 angstrom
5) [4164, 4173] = -0.3 angstrom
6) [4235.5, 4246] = -0.6 angstrom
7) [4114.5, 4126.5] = -0.4 angstrom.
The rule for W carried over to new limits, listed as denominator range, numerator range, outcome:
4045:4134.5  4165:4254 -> 1.01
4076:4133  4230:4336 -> 1.04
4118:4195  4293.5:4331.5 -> 0.96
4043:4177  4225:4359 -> 1.00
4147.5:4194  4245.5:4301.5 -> 0.98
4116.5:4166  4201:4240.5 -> 0.91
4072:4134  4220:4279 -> 1.04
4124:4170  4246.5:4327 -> 0.93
